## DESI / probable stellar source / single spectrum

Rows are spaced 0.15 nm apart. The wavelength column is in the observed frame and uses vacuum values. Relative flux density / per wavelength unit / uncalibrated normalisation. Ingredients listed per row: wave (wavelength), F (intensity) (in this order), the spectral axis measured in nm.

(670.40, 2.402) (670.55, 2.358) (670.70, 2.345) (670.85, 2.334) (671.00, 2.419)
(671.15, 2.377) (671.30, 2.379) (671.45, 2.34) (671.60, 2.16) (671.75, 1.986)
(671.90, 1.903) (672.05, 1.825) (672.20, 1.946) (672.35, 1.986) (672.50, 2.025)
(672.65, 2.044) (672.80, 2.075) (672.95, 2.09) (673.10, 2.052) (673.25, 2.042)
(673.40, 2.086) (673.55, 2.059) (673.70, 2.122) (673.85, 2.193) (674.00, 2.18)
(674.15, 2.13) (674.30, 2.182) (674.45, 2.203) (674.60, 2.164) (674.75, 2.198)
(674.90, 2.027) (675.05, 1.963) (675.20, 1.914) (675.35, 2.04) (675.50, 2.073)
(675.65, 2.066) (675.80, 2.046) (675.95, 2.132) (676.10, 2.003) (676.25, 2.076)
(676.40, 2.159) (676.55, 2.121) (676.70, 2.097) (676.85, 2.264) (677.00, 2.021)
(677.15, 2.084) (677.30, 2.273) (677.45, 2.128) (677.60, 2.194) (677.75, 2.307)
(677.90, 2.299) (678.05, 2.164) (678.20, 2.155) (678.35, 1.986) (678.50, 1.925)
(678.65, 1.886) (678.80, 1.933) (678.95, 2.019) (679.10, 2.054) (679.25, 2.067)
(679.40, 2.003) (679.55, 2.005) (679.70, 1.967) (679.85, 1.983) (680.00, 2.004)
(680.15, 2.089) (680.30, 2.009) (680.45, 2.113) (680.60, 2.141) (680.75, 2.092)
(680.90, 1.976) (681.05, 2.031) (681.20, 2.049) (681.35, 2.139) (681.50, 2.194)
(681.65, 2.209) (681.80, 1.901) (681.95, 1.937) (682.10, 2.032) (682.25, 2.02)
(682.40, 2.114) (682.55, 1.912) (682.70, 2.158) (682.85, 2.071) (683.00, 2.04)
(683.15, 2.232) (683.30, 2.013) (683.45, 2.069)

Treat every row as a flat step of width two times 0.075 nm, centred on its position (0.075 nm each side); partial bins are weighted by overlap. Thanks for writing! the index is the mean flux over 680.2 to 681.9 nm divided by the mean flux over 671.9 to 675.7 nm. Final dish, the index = 1.01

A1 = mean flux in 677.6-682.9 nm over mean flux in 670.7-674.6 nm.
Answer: 0.97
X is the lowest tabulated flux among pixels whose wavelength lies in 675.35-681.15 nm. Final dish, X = 1.886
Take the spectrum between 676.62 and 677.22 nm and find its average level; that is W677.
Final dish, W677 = 2.12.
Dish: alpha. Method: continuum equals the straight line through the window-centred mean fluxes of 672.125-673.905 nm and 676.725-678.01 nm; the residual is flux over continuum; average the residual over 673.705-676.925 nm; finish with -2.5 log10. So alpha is 0.01 mag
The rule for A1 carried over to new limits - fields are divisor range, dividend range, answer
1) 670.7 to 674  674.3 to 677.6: 0.99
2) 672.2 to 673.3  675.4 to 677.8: 1.04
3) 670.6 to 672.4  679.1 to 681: 0.94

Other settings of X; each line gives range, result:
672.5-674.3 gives 2.025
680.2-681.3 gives 1.976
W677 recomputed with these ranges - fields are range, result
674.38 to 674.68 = 2.18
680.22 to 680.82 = 2.09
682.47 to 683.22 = 2.08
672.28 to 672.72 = 2.02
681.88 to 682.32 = 2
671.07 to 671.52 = 2.37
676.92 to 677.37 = 2.13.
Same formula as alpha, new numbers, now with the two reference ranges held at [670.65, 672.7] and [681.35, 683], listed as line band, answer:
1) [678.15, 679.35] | 0.05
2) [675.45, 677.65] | -0.01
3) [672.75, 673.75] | 0.03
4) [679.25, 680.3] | 0.03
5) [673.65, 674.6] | -0.02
